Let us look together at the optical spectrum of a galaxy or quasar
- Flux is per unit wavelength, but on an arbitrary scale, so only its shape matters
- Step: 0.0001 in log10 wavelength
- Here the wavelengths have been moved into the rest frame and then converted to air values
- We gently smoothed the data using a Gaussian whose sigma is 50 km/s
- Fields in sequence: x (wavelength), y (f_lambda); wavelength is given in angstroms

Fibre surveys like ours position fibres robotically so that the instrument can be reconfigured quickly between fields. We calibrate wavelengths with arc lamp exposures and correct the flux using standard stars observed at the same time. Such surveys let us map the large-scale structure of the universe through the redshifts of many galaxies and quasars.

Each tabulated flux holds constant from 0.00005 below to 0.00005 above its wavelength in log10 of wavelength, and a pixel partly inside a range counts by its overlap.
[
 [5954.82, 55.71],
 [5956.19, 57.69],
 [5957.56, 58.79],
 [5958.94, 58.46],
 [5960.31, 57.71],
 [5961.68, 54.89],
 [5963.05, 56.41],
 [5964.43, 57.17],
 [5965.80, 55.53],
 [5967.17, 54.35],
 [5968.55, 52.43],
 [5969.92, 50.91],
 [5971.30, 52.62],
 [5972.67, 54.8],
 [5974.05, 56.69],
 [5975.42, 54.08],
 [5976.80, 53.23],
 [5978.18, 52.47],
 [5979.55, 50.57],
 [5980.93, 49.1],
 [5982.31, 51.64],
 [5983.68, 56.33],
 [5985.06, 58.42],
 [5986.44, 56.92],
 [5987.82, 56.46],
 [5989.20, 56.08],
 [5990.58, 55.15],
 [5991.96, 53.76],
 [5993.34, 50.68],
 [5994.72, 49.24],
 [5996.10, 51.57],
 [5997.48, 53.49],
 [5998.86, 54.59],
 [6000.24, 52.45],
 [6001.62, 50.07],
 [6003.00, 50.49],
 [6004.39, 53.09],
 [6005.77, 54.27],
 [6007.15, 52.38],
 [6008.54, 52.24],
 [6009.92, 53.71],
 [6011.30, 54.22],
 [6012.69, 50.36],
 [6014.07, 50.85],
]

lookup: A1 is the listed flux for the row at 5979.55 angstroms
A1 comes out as 50.57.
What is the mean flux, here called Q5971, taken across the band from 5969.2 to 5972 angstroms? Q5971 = 51.9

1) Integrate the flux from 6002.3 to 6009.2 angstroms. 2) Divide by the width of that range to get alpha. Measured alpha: 52.4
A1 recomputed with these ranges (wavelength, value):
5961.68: 54.89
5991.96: 53.76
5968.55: 52.43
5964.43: 57.17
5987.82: 56.46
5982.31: 51.64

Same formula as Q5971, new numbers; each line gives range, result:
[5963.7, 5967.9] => 55.6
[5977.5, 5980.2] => 51.7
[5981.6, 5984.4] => 54.1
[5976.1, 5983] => 51.4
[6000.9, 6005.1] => 51.2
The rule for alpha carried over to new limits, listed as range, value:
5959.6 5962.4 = 56.5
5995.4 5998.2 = 52.6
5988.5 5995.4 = 53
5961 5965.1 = 56.1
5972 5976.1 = 55.2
